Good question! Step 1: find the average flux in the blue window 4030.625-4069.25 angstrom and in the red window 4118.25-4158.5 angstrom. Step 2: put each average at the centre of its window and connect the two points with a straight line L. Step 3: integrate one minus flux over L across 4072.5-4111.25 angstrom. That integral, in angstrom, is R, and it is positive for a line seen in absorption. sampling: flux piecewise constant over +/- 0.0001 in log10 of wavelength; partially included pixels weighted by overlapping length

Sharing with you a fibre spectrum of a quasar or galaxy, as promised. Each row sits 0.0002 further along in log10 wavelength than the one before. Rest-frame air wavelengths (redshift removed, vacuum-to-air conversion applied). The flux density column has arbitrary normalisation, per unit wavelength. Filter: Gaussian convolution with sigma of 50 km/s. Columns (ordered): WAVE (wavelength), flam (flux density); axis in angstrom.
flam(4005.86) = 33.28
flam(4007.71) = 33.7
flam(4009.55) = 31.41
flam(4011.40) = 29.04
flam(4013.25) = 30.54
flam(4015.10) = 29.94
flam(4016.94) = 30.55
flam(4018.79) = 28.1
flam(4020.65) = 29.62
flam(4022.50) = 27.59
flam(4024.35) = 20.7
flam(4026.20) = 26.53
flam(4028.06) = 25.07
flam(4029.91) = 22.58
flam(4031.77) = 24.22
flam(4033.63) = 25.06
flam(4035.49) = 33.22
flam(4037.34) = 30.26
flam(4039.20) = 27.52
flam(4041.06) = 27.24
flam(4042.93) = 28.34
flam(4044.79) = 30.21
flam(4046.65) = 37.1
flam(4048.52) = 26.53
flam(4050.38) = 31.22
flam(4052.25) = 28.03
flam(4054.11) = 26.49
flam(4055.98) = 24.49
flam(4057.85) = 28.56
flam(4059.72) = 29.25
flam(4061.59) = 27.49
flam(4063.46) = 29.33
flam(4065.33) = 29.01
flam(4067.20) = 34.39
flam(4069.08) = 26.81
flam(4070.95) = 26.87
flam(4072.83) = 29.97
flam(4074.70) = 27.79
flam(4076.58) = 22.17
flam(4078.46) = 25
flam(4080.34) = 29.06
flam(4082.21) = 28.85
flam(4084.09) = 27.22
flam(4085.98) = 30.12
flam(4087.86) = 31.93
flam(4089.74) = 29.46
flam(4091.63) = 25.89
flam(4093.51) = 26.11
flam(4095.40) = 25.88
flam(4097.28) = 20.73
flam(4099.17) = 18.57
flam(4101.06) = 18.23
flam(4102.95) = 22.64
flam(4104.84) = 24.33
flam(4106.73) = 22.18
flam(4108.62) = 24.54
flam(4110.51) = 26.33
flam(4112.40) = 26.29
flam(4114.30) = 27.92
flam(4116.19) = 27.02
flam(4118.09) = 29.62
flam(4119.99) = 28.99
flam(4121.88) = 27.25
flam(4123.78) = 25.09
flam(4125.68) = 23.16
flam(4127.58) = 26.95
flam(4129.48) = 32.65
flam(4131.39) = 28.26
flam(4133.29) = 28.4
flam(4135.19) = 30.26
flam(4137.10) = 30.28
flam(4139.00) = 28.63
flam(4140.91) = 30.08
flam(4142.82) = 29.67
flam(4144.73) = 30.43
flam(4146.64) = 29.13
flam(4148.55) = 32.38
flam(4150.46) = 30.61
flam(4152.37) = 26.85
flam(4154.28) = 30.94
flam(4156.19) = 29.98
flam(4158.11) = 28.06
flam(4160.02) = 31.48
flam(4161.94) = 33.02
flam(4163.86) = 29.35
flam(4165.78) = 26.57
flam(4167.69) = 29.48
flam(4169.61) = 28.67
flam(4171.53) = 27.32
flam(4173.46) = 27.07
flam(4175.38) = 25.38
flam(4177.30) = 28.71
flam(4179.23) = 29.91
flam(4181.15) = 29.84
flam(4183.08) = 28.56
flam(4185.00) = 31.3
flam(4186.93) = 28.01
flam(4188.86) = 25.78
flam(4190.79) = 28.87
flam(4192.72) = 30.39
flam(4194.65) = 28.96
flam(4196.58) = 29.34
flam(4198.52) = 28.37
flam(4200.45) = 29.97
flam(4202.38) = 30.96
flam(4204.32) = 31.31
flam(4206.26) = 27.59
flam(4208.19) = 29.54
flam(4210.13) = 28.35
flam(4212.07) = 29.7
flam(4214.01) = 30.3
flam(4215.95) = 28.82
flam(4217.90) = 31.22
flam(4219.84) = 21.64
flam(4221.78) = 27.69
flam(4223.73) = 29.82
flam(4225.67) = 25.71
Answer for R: 4.55 angstrom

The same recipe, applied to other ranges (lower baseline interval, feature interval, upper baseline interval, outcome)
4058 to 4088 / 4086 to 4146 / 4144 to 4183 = 4.2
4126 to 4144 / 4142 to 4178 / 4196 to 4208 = 0.2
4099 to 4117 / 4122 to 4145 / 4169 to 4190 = -2.7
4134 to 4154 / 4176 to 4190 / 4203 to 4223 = 0.2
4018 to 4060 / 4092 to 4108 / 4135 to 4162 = 3.6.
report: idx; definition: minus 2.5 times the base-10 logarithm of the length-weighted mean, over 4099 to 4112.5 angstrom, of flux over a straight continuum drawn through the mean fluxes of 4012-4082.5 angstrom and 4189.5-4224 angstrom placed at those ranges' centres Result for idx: 0.23 mag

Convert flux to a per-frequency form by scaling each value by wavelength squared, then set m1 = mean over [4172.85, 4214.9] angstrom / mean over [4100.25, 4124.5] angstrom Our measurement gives 1.2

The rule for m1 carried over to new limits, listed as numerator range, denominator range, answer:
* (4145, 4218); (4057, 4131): 1.14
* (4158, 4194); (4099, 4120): 1.20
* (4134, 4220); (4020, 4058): 1.13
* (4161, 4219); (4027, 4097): 1.10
